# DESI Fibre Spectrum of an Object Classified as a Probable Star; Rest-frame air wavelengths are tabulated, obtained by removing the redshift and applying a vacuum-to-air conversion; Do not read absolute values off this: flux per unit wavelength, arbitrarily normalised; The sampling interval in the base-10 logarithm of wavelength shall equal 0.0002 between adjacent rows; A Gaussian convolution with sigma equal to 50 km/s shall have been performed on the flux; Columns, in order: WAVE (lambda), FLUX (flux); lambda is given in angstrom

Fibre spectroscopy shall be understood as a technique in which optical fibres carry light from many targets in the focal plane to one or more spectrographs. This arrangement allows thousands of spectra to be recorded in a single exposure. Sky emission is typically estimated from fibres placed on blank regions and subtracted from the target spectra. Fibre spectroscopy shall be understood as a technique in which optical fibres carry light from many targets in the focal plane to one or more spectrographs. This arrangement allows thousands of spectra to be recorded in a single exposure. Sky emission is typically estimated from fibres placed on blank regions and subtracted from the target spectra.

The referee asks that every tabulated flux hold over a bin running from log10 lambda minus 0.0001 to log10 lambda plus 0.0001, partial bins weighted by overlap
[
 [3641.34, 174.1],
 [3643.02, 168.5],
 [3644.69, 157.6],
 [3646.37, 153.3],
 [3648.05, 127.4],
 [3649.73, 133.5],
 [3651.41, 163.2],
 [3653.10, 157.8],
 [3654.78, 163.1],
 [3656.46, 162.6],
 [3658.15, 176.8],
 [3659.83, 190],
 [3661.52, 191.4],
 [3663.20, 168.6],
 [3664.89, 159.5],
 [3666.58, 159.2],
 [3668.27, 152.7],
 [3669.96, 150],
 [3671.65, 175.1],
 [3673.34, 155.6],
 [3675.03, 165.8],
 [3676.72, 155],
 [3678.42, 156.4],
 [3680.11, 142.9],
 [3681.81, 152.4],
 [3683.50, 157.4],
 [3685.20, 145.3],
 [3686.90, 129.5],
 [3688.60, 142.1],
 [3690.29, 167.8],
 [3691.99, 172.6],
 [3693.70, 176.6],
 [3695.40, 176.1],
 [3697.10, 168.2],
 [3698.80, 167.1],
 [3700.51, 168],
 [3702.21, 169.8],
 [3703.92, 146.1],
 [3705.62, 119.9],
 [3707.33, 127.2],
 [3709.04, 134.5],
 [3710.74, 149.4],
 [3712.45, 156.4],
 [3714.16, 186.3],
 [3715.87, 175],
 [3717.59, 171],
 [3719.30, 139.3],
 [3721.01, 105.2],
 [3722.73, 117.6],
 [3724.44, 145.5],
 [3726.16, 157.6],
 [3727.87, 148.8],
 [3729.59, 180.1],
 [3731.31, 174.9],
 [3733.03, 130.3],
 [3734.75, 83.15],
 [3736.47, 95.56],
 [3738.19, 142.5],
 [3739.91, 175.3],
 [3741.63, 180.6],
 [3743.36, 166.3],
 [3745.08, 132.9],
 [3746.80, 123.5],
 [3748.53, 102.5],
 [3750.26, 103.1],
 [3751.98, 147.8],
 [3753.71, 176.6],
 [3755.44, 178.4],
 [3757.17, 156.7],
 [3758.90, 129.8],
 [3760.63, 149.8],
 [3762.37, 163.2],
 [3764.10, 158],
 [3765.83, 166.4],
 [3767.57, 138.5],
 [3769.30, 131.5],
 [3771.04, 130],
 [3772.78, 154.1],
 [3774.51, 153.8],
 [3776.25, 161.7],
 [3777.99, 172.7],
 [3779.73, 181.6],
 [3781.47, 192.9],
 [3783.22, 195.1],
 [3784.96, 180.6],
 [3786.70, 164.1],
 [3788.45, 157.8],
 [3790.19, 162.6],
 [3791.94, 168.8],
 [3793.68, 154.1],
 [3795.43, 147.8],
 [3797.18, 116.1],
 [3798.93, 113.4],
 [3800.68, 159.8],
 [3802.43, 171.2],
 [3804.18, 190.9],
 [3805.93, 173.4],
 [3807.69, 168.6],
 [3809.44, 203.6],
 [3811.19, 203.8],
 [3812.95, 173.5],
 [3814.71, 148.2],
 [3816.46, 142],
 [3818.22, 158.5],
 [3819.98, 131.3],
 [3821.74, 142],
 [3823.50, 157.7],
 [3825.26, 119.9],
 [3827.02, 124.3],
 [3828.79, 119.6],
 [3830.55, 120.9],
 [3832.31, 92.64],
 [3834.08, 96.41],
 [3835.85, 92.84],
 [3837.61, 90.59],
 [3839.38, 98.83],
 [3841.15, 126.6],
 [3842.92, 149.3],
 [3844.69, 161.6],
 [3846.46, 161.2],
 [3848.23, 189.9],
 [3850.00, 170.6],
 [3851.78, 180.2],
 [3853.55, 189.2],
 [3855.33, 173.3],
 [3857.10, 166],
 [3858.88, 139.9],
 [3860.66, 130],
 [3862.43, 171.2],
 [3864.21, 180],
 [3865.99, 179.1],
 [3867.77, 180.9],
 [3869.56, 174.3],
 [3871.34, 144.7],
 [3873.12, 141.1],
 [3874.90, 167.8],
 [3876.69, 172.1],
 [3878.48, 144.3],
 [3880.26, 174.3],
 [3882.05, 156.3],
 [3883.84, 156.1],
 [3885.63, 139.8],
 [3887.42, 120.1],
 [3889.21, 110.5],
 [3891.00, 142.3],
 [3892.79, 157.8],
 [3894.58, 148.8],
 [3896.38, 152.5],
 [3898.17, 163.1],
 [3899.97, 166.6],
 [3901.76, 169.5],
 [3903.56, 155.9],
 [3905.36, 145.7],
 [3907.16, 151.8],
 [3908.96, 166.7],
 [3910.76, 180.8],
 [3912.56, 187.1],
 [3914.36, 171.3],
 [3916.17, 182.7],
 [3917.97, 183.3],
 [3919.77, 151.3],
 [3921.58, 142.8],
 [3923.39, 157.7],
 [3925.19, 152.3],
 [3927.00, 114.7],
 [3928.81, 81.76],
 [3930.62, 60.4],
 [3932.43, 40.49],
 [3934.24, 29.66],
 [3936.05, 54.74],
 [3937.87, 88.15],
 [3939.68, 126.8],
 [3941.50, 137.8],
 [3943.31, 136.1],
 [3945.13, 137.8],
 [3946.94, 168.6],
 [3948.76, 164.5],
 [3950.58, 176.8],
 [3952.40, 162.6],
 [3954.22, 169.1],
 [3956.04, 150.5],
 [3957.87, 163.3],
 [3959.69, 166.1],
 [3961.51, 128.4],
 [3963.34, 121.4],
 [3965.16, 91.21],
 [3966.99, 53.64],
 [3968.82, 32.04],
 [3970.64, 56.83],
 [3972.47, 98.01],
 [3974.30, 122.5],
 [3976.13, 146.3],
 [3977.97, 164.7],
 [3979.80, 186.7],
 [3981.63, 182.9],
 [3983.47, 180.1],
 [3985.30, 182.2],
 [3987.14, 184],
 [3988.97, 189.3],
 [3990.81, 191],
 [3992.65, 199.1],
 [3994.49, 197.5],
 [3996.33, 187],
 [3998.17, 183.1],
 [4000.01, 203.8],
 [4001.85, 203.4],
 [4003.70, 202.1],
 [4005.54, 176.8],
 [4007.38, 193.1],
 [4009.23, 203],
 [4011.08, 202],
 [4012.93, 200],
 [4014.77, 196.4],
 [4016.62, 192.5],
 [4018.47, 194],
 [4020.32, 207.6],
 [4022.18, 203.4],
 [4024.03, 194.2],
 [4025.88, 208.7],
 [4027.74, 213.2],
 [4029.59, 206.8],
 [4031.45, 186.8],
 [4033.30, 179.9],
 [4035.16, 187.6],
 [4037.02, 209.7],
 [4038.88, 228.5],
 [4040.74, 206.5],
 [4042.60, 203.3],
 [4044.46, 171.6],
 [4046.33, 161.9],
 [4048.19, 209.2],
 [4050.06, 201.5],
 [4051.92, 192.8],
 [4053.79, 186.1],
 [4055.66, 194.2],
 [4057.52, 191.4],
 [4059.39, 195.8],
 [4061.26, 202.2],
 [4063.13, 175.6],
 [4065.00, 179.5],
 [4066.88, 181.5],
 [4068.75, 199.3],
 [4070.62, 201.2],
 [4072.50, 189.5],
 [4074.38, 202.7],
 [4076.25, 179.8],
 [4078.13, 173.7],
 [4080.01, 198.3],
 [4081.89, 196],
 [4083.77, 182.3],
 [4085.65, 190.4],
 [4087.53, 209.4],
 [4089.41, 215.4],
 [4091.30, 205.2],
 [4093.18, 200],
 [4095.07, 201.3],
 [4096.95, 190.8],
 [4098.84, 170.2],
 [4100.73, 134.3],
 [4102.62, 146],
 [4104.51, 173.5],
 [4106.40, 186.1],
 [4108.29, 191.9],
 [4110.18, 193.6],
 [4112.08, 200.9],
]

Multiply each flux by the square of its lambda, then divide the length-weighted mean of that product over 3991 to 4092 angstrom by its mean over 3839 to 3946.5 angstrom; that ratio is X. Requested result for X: 1.4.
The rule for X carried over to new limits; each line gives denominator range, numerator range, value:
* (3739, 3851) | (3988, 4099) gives 1.47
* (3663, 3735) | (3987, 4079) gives 1.51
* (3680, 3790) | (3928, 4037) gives 1.18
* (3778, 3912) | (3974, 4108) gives 1.36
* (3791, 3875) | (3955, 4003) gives 1.09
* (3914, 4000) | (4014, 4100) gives 1.46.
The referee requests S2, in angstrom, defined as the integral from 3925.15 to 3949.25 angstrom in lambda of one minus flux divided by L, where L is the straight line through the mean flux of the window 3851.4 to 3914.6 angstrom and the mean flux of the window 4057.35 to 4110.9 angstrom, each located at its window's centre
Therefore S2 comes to 9.1 angstrom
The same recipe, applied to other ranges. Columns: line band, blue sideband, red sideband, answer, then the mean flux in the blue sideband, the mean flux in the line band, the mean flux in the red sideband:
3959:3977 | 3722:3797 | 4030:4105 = 7.8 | 152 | 101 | 190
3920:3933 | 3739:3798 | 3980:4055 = 5.0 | 155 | 111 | 195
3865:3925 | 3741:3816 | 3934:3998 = -4.2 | 158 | 159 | 143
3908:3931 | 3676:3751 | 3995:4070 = 3.6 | 148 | 151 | 195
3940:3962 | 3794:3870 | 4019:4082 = 2.5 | 151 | 155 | 195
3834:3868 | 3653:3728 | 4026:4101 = 4.0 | 157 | 152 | 193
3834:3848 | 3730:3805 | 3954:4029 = 2.7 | 152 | 127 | 169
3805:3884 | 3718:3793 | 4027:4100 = 5.5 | 151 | 152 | 194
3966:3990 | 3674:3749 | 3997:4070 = 6.5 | 150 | 137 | 196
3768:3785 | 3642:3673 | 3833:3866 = -1.1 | 162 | 164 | 149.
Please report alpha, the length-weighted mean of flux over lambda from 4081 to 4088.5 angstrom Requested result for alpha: 195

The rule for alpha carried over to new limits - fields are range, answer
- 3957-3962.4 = 153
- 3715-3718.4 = 173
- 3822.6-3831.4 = 129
